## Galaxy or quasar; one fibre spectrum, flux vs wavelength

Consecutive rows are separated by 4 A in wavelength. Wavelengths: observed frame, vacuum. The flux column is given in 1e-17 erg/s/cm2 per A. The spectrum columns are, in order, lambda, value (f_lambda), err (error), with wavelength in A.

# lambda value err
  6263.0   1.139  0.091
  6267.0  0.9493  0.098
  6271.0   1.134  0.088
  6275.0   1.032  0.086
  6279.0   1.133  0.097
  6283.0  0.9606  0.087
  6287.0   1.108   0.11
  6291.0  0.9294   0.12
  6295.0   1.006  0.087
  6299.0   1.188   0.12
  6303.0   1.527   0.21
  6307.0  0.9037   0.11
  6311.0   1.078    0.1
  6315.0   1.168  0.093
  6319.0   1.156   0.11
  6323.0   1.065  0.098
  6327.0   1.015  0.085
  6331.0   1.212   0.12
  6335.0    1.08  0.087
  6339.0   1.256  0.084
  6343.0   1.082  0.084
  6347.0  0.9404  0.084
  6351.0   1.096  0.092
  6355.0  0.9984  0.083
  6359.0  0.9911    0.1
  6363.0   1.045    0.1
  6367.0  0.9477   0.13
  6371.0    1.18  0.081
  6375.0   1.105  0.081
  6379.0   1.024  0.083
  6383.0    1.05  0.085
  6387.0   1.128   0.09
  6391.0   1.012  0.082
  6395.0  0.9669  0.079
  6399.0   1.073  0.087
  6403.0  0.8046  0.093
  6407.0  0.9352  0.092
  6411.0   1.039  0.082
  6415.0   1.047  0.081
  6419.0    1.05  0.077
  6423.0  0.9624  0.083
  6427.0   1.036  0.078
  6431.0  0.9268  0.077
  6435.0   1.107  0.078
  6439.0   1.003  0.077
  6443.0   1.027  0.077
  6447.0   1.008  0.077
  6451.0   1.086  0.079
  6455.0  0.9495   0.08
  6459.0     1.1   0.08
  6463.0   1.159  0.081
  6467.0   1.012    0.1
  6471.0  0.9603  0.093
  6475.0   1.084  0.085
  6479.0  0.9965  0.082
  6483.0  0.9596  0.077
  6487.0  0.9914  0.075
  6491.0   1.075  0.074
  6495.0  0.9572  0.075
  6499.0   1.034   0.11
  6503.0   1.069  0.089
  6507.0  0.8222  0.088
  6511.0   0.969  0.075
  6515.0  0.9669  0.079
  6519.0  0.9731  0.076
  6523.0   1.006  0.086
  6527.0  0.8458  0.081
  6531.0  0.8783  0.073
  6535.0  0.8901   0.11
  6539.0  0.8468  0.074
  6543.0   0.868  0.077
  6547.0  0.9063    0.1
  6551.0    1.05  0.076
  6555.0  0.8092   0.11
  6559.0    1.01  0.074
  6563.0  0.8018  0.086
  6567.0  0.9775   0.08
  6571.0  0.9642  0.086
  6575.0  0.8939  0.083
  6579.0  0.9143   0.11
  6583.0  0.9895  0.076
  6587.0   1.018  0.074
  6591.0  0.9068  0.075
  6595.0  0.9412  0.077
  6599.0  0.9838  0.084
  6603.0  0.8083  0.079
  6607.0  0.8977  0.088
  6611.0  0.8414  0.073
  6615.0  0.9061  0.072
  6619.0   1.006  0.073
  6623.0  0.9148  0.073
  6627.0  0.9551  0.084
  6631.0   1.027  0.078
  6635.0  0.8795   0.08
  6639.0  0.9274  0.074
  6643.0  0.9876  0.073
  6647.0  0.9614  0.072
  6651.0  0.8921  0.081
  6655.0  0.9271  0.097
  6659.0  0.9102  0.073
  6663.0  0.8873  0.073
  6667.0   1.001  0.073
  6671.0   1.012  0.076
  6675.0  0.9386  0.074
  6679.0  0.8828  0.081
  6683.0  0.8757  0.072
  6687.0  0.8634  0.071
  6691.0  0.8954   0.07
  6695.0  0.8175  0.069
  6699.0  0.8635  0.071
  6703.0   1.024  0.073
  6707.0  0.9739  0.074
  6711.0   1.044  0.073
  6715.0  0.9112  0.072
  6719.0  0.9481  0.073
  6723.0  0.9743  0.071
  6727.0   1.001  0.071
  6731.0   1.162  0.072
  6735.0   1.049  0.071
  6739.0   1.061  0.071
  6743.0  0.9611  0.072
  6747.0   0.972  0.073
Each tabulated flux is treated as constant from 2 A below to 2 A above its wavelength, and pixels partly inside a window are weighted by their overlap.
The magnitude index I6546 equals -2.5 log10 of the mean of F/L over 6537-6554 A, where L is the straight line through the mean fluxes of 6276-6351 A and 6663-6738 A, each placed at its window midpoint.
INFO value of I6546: 0.12 mag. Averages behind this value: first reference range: 1.1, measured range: 0.911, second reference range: 0.957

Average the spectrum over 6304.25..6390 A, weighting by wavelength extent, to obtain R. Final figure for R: 1.08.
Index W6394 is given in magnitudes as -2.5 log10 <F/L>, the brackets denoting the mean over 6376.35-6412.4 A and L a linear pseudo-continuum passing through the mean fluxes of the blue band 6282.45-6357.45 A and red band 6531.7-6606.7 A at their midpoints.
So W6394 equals 0.040 mag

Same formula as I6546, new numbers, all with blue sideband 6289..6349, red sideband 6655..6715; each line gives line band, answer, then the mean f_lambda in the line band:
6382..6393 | 0.009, 1.06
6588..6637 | 0.044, 0.924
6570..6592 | 0.033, 0.949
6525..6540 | 0.158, 0.866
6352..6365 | 0.072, 1.02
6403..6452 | 0.047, 1.01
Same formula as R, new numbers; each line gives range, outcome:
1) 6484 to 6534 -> 0.964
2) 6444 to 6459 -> 1.03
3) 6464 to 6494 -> 1.01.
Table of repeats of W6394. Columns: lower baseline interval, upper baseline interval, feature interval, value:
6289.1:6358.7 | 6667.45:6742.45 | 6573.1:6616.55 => 0.09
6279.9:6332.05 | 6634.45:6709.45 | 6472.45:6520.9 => 0.02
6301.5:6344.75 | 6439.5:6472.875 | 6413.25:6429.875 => 0.05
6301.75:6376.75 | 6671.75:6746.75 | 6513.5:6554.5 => 0.12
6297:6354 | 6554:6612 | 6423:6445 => 0.02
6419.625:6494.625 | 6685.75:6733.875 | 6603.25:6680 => 0.05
